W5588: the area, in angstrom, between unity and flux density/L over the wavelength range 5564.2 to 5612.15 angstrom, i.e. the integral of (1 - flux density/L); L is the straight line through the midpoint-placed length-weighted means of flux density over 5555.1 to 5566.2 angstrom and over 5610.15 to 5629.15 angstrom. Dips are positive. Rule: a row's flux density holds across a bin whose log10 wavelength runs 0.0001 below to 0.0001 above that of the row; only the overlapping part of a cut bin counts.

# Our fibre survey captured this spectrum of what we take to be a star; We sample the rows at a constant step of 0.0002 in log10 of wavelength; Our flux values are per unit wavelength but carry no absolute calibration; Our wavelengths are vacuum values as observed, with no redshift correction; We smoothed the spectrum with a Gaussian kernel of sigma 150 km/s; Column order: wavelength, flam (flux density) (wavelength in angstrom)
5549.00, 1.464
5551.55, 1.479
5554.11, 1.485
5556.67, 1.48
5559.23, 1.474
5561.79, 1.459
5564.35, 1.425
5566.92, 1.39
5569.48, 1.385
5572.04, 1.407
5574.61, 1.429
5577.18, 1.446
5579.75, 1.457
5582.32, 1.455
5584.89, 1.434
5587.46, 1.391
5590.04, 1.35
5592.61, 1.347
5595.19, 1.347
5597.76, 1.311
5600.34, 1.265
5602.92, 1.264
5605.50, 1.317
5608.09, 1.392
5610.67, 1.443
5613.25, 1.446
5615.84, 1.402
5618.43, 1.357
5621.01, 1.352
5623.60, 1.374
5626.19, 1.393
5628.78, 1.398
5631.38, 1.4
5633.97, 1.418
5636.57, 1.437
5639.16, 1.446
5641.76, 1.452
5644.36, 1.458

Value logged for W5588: 1.55 angstrom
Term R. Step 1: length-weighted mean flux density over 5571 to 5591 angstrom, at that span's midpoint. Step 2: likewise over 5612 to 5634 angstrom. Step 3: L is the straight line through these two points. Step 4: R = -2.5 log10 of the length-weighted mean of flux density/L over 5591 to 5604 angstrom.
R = 0.08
